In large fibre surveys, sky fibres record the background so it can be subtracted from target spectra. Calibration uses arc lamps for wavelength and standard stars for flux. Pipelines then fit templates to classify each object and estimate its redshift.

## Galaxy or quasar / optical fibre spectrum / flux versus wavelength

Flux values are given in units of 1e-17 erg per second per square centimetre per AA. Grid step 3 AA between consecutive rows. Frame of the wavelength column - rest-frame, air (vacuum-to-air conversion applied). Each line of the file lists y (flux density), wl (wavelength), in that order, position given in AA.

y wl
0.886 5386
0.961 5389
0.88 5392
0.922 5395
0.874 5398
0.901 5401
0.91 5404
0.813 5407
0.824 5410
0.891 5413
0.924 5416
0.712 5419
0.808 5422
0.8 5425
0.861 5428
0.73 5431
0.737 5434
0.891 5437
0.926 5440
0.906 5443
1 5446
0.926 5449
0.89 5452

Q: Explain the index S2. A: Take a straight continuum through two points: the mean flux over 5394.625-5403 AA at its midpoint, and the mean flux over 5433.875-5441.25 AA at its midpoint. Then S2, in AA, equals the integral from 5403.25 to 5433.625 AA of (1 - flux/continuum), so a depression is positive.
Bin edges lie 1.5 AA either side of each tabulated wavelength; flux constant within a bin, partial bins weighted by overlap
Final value 2.1 AA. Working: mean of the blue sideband 0.897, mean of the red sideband 0.87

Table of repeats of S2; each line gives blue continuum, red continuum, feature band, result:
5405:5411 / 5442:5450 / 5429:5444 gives 1.3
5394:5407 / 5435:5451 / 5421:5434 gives 1.7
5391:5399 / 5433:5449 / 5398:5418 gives 0.5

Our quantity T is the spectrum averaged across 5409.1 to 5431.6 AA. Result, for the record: 0.822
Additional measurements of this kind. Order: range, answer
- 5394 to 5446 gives 0.852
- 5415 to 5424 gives 0.808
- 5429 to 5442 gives 0.826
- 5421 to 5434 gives 0.792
